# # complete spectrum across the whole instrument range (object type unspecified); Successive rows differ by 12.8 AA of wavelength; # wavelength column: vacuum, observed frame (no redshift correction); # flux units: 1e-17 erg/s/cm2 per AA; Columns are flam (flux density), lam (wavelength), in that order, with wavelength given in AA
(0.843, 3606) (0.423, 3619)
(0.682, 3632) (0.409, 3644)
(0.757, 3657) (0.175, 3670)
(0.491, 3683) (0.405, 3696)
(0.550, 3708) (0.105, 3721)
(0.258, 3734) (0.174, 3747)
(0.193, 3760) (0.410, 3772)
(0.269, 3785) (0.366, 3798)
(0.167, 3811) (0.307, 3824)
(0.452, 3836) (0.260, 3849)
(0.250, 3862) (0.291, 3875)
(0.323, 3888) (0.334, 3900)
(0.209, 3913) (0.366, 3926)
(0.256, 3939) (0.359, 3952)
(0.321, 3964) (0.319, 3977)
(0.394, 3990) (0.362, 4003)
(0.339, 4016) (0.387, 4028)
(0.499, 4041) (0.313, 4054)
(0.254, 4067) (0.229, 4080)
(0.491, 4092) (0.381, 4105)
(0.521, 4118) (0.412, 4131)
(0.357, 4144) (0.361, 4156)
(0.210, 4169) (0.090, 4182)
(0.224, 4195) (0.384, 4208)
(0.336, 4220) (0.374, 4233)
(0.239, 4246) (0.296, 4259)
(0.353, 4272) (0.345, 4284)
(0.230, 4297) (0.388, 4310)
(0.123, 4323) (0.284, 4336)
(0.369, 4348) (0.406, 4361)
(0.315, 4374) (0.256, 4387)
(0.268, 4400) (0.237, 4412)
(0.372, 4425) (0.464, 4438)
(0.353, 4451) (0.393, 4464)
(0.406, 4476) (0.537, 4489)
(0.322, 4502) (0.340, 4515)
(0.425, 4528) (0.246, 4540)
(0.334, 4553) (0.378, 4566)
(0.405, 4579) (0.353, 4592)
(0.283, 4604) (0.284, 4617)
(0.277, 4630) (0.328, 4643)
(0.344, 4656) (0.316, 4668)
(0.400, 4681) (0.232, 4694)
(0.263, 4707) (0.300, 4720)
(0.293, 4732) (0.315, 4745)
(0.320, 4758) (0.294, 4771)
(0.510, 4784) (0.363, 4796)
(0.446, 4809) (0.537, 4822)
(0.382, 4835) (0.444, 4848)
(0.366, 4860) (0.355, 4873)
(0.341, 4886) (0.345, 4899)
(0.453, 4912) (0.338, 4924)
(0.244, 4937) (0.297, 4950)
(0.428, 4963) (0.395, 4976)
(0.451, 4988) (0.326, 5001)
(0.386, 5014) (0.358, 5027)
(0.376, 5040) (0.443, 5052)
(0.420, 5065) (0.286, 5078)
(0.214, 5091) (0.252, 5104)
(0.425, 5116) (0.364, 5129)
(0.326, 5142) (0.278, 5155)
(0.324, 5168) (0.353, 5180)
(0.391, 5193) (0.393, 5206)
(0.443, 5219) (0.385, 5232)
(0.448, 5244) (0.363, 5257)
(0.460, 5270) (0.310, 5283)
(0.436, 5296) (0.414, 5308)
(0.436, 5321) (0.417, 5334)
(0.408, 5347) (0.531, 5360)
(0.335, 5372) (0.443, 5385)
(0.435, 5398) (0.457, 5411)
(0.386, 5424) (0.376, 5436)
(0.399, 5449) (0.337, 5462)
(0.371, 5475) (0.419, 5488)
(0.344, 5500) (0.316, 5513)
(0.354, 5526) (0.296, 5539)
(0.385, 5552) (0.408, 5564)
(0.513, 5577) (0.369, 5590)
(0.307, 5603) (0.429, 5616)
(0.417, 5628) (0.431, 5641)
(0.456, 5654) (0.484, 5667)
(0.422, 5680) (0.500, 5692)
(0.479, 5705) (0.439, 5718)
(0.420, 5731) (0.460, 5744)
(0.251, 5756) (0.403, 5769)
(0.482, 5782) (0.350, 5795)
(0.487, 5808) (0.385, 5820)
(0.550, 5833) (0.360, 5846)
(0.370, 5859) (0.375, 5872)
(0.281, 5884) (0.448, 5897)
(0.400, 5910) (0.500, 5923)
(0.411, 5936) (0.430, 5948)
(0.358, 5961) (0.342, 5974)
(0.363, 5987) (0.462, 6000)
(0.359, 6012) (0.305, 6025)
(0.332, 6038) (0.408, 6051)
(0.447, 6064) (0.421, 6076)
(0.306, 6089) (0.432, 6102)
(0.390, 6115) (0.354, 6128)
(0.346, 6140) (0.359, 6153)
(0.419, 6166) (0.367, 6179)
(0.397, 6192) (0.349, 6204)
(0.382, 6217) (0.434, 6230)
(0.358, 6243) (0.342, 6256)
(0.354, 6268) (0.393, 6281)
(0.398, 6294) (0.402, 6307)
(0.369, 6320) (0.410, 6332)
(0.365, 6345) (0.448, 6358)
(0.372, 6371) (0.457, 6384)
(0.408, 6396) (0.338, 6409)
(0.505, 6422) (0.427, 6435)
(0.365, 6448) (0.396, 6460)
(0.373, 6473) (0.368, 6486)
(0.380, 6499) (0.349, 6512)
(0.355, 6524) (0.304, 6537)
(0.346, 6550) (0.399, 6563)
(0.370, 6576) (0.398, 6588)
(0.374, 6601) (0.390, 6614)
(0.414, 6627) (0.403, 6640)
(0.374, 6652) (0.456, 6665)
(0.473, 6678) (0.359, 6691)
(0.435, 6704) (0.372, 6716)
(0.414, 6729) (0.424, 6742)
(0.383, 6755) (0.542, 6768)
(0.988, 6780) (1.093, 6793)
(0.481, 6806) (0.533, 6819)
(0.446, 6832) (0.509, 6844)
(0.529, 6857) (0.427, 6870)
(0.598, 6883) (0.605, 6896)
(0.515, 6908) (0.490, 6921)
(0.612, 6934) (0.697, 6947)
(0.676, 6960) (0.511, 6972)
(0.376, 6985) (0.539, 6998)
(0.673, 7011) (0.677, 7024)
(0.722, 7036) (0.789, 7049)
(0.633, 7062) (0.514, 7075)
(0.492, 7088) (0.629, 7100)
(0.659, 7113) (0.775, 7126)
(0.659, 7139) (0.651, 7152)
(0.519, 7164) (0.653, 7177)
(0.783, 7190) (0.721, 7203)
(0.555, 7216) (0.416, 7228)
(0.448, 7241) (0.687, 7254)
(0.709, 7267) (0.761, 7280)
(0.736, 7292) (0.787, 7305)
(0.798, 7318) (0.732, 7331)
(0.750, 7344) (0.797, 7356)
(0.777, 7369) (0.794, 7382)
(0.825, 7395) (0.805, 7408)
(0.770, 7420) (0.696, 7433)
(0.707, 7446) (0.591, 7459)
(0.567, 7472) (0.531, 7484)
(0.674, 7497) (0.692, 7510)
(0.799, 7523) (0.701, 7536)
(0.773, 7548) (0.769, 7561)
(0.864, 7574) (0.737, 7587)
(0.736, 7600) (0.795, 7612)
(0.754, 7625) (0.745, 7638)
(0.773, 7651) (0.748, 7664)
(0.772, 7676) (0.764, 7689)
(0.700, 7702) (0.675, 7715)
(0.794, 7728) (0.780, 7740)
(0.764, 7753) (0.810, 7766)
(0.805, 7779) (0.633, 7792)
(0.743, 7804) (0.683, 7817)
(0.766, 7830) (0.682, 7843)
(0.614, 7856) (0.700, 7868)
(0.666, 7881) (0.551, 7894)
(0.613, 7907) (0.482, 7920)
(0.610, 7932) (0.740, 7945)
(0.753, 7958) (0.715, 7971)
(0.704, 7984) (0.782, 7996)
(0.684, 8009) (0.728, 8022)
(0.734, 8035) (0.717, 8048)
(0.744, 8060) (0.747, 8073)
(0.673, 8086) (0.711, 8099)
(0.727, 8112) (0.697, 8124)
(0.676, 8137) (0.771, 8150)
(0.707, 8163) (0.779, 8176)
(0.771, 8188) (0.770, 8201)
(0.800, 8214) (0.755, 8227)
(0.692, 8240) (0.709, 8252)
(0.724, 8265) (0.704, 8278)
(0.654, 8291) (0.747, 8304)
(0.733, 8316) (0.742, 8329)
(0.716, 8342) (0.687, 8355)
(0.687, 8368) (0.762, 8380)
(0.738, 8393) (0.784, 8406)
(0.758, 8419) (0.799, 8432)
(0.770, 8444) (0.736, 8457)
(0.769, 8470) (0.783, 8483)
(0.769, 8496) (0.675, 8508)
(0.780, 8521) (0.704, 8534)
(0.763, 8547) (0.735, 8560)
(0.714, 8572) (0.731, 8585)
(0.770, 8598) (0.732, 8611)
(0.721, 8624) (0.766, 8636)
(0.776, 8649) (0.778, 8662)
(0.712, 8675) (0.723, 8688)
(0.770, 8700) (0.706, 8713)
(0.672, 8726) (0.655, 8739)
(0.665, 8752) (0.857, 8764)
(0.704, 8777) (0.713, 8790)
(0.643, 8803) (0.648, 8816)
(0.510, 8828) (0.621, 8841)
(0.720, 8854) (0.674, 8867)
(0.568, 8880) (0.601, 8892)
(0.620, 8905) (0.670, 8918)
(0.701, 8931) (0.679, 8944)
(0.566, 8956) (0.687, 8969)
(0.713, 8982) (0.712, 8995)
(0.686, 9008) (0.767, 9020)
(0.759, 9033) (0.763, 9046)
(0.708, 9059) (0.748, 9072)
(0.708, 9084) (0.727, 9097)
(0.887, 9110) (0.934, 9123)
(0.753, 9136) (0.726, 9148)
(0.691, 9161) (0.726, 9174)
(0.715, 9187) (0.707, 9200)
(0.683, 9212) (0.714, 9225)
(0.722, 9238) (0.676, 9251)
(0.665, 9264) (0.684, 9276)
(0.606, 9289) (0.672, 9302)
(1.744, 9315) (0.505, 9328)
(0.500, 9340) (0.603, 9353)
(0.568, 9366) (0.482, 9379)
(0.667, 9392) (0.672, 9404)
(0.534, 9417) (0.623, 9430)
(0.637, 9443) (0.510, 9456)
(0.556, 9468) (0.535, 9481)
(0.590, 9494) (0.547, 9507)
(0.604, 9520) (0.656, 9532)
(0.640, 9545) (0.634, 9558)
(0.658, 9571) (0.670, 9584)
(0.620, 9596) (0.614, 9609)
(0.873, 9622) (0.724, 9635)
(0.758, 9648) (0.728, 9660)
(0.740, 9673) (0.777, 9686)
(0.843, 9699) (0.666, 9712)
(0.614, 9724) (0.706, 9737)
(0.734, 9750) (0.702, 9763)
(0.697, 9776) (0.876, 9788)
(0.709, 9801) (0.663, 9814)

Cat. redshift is 0.821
